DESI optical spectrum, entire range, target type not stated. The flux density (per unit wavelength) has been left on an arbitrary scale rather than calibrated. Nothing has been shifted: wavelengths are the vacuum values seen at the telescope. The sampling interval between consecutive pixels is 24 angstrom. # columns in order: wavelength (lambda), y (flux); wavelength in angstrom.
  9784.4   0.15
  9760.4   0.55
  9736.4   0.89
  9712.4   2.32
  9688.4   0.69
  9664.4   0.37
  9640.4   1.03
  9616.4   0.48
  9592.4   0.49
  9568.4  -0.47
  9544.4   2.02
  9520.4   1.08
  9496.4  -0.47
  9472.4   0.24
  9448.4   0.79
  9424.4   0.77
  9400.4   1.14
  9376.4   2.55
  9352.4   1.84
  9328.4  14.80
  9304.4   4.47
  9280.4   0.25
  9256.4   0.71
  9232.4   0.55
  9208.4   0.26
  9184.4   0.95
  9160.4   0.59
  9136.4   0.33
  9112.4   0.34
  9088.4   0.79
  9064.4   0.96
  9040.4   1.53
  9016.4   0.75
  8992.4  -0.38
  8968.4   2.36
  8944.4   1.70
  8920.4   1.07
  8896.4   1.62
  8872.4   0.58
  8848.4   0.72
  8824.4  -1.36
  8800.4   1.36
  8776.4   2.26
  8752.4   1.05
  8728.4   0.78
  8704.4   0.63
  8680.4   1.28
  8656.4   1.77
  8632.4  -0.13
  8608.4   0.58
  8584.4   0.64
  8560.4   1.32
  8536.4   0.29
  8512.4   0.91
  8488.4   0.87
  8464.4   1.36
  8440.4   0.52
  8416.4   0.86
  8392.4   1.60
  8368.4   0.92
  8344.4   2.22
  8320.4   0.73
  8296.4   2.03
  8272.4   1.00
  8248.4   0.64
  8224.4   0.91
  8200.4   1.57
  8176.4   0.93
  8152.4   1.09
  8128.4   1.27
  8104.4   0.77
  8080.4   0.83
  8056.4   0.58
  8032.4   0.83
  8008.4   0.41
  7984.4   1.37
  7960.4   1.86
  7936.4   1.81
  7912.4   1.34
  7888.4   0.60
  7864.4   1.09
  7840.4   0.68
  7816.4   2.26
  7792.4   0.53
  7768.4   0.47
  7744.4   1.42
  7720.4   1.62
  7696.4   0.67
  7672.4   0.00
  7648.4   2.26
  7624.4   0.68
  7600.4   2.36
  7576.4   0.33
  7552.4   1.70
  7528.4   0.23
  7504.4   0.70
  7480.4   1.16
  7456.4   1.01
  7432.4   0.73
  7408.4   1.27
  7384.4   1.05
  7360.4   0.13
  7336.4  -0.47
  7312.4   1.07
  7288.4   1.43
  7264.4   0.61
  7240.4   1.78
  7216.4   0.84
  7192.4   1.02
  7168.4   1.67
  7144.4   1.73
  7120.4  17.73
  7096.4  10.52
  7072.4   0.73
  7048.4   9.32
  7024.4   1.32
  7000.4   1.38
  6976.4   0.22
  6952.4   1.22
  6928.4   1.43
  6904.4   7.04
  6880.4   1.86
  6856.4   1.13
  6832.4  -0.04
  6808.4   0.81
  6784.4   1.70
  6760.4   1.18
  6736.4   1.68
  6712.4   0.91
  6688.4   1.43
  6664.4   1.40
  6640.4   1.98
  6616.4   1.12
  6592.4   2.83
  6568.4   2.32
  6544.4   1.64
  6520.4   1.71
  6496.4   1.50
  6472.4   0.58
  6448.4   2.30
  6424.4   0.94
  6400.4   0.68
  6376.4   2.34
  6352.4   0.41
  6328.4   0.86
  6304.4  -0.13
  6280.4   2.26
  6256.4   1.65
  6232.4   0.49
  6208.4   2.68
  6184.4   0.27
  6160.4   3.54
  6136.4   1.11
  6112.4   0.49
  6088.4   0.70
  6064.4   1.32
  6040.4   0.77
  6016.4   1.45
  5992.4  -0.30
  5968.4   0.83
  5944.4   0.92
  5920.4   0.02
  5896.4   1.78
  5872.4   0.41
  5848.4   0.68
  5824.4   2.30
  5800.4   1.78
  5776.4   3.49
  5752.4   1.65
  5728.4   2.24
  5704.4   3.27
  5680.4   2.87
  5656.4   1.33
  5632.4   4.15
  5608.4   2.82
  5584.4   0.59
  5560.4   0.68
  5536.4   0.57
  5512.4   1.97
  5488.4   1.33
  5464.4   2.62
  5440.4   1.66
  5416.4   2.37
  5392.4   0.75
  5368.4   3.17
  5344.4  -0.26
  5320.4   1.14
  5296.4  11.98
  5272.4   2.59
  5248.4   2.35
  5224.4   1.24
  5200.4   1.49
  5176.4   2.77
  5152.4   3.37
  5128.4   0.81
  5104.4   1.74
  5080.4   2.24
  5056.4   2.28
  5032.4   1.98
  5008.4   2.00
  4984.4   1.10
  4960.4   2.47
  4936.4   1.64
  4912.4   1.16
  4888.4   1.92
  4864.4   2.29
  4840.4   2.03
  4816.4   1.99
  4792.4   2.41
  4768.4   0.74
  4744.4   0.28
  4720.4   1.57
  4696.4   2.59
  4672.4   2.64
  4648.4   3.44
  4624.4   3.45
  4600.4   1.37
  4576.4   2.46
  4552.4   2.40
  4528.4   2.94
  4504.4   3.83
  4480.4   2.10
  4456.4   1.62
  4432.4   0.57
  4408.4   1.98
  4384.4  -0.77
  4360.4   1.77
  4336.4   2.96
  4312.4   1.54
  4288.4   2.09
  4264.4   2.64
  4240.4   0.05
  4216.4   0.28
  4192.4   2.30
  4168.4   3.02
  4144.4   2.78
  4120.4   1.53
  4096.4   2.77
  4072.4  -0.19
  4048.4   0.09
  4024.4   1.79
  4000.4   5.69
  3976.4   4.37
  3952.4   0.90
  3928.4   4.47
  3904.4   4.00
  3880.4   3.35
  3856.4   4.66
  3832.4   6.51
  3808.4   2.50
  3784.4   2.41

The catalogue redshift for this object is 0.419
